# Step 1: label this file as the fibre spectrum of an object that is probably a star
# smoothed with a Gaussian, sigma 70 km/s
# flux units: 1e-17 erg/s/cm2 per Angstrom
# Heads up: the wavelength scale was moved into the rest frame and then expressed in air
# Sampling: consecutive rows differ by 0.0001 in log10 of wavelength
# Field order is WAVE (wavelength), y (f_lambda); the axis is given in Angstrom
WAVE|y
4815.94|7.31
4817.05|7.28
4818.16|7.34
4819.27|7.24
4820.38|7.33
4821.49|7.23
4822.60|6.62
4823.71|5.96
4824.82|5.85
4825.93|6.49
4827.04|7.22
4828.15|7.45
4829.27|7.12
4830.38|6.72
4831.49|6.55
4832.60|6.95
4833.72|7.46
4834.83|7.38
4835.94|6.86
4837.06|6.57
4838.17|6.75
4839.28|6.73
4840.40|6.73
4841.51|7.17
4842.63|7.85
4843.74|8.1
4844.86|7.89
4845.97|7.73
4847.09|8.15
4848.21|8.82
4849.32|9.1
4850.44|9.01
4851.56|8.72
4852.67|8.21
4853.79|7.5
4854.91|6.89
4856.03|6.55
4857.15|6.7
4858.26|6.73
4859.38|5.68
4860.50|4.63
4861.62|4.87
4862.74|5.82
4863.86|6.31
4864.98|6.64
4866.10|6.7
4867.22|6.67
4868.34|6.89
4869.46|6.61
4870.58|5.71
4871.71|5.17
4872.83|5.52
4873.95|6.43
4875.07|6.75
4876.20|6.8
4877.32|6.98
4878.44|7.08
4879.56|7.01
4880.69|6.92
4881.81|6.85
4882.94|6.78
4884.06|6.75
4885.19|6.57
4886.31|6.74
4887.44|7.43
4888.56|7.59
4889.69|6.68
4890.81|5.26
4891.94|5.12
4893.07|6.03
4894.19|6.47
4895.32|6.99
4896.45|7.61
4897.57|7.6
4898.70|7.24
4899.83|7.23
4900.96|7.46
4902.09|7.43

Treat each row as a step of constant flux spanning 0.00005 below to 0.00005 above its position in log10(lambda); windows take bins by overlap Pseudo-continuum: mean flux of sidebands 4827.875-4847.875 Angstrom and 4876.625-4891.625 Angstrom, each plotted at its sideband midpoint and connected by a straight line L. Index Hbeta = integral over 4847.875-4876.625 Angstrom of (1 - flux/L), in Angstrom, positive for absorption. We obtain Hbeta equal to 1.2 Angstrom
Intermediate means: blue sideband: 7.24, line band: 6.73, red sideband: 6.79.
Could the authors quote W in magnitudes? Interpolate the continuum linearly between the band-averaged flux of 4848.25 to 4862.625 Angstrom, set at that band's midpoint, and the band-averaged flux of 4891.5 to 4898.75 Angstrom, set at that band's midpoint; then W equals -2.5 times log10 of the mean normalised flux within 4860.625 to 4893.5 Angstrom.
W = 0.076 mag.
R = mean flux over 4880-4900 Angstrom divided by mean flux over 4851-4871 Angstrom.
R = 1.03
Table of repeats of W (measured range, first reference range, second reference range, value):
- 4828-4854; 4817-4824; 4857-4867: -0.17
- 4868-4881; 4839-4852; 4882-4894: 0.08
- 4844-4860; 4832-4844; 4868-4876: -0.14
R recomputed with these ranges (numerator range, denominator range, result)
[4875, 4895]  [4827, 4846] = 0.93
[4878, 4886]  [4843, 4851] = 0.82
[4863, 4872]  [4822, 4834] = 0.94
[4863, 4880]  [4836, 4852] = 0.83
